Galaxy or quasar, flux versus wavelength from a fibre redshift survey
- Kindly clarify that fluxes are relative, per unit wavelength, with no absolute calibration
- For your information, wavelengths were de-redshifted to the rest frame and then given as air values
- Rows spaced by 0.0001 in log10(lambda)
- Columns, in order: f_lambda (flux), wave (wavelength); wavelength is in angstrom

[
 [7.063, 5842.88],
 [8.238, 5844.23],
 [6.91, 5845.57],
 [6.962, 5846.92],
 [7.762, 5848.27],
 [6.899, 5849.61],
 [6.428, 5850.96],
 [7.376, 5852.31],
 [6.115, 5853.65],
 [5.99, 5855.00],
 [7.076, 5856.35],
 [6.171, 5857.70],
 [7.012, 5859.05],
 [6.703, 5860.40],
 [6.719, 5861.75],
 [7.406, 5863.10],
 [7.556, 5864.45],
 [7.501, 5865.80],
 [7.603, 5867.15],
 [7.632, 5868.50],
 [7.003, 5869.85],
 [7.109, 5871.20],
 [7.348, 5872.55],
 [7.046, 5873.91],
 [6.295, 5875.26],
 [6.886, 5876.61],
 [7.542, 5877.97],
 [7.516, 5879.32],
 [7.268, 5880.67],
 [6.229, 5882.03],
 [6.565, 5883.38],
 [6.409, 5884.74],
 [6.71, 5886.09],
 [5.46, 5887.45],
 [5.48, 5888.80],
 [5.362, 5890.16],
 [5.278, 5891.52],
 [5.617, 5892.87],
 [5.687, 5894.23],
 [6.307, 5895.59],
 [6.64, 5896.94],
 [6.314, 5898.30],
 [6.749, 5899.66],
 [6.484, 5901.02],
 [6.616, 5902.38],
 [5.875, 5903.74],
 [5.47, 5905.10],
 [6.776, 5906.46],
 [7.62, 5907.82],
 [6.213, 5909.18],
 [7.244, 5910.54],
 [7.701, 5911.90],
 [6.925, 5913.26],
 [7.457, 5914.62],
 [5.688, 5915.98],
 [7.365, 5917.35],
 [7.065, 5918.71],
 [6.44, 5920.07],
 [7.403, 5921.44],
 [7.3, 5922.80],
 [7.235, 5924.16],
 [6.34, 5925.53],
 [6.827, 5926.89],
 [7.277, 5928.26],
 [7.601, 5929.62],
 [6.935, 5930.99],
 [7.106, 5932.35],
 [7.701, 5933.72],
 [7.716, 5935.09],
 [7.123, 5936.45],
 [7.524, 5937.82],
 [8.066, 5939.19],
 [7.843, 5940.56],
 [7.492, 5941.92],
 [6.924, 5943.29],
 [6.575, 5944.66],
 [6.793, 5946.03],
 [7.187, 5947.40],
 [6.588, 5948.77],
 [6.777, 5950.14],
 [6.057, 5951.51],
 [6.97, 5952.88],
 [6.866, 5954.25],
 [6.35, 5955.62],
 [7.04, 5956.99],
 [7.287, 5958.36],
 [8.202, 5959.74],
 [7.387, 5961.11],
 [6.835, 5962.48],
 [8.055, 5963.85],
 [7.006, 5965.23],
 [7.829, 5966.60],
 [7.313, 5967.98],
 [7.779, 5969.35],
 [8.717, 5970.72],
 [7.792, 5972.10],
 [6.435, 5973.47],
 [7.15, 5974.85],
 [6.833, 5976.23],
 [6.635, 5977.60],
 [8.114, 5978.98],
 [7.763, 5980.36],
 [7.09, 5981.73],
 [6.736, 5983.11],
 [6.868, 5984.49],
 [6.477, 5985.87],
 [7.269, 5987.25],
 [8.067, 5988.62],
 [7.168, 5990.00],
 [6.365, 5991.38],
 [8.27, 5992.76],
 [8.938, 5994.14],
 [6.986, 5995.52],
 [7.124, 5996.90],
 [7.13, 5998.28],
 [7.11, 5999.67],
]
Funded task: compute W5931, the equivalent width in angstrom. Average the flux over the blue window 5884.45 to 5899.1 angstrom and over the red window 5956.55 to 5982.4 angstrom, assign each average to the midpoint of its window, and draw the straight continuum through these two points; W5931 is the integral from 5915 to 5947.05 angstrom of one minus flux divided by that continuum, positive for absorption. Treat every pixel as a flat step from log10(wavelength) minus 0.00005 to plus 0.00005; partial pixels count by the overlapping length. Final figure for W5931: -2.19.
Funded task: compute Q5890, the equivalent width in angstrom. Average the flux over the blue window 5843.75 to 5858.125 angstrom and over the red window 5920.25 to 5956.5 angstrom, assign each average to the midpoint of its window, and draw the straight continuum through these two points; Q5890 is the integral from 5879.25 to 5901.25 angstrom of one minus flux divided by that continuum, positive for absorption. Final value 2.5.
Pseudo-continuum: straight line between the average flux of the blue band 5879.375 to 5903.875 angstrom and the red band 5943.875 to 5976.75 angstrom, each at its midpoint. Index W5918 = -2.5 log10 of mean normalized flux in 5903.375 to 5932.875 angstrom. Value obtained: -0.05 mag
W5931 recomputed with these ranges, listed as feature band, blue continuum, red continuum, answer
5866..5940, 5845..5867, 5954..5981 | 3.24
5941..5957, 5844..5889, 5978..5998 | 0.90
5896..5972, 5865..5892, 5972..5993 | -1.27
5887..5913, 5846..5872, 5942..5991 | 2.91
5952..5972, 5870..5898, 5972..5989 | -1.13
